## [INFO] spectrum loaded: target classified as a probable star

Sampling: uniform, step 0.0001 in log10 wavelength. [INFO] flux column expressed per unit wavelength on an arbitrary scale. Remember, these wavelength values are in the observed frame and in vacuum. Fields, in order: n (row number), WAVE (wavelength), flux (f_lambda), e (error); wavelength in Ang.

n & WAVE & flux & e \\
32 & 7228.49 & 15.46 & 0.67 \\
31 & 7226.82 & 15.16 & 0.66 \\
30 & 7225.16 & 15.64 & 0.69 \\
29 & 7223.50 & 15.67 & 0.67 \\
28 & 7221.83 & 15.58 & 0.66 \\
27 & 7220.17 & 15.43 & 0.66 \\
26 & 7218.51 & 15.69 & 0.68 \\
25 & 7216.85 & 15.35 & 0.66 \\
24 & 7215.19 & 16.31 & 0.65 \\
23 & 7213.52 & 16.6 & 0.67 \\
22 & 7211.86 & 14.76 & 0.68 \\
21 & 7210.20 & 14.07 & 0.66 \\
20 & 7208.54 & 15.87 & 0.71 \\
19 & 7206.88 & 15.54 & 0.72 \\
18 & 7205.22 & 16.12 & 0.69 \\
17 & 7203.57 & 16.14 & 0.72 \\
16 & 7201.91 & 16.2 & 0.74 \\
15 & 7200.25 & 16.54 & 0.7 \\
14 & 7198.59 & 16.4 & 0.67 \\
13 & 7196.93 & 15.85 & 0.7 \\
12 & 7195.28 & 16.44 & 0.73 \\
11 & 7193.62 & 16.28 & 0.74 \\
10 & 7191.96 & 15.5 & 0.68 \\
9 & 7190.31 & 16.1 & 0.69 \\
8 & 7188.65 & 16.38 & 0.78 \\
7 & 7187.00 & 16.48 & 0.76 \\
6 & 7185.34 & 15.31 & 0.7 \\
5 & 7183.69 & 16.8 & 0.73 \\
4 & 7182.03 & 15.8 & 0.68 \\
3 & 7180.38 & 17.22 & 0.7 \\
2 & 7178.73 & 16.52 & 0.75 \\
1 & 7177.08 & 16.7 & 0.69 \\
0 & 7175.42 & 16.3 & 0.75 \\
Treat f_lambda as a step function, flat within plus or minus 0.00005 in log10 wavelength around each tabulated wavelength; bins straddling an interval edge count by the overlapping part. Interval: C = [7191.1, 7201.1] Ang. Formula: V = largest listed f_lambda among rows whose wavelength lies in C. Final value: 16.54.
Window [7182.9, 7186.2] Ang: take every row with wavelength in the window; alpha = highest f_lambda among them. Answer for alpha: 16.8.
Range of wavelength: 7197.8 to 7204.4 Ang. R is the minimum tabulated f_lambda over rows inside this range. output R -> 16.14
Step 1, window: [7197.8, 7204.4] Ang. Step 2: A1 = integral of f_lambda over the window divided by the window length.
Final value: 16.3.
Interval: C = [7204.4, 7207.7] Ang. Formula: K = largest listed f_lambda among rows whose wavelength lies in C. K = 16.12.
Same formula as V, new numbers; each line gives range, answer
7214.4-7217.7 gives 16.31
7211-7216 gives 16.6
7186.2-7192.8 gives 16.48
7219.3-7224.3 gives 15.67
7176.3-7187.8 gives 17.22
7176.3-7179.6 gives 16.7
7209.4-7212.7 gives 14.76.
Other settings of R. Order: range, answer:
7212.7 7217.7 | 15.35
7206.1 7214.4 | 14.07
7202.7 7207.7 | 15.54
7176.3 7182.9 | 15.8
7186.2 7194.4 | 15.5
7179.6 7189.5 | 15.31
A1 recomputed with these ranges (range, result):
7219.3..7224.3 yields 15.6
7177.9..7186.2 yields 16.3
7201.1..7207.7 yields 16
